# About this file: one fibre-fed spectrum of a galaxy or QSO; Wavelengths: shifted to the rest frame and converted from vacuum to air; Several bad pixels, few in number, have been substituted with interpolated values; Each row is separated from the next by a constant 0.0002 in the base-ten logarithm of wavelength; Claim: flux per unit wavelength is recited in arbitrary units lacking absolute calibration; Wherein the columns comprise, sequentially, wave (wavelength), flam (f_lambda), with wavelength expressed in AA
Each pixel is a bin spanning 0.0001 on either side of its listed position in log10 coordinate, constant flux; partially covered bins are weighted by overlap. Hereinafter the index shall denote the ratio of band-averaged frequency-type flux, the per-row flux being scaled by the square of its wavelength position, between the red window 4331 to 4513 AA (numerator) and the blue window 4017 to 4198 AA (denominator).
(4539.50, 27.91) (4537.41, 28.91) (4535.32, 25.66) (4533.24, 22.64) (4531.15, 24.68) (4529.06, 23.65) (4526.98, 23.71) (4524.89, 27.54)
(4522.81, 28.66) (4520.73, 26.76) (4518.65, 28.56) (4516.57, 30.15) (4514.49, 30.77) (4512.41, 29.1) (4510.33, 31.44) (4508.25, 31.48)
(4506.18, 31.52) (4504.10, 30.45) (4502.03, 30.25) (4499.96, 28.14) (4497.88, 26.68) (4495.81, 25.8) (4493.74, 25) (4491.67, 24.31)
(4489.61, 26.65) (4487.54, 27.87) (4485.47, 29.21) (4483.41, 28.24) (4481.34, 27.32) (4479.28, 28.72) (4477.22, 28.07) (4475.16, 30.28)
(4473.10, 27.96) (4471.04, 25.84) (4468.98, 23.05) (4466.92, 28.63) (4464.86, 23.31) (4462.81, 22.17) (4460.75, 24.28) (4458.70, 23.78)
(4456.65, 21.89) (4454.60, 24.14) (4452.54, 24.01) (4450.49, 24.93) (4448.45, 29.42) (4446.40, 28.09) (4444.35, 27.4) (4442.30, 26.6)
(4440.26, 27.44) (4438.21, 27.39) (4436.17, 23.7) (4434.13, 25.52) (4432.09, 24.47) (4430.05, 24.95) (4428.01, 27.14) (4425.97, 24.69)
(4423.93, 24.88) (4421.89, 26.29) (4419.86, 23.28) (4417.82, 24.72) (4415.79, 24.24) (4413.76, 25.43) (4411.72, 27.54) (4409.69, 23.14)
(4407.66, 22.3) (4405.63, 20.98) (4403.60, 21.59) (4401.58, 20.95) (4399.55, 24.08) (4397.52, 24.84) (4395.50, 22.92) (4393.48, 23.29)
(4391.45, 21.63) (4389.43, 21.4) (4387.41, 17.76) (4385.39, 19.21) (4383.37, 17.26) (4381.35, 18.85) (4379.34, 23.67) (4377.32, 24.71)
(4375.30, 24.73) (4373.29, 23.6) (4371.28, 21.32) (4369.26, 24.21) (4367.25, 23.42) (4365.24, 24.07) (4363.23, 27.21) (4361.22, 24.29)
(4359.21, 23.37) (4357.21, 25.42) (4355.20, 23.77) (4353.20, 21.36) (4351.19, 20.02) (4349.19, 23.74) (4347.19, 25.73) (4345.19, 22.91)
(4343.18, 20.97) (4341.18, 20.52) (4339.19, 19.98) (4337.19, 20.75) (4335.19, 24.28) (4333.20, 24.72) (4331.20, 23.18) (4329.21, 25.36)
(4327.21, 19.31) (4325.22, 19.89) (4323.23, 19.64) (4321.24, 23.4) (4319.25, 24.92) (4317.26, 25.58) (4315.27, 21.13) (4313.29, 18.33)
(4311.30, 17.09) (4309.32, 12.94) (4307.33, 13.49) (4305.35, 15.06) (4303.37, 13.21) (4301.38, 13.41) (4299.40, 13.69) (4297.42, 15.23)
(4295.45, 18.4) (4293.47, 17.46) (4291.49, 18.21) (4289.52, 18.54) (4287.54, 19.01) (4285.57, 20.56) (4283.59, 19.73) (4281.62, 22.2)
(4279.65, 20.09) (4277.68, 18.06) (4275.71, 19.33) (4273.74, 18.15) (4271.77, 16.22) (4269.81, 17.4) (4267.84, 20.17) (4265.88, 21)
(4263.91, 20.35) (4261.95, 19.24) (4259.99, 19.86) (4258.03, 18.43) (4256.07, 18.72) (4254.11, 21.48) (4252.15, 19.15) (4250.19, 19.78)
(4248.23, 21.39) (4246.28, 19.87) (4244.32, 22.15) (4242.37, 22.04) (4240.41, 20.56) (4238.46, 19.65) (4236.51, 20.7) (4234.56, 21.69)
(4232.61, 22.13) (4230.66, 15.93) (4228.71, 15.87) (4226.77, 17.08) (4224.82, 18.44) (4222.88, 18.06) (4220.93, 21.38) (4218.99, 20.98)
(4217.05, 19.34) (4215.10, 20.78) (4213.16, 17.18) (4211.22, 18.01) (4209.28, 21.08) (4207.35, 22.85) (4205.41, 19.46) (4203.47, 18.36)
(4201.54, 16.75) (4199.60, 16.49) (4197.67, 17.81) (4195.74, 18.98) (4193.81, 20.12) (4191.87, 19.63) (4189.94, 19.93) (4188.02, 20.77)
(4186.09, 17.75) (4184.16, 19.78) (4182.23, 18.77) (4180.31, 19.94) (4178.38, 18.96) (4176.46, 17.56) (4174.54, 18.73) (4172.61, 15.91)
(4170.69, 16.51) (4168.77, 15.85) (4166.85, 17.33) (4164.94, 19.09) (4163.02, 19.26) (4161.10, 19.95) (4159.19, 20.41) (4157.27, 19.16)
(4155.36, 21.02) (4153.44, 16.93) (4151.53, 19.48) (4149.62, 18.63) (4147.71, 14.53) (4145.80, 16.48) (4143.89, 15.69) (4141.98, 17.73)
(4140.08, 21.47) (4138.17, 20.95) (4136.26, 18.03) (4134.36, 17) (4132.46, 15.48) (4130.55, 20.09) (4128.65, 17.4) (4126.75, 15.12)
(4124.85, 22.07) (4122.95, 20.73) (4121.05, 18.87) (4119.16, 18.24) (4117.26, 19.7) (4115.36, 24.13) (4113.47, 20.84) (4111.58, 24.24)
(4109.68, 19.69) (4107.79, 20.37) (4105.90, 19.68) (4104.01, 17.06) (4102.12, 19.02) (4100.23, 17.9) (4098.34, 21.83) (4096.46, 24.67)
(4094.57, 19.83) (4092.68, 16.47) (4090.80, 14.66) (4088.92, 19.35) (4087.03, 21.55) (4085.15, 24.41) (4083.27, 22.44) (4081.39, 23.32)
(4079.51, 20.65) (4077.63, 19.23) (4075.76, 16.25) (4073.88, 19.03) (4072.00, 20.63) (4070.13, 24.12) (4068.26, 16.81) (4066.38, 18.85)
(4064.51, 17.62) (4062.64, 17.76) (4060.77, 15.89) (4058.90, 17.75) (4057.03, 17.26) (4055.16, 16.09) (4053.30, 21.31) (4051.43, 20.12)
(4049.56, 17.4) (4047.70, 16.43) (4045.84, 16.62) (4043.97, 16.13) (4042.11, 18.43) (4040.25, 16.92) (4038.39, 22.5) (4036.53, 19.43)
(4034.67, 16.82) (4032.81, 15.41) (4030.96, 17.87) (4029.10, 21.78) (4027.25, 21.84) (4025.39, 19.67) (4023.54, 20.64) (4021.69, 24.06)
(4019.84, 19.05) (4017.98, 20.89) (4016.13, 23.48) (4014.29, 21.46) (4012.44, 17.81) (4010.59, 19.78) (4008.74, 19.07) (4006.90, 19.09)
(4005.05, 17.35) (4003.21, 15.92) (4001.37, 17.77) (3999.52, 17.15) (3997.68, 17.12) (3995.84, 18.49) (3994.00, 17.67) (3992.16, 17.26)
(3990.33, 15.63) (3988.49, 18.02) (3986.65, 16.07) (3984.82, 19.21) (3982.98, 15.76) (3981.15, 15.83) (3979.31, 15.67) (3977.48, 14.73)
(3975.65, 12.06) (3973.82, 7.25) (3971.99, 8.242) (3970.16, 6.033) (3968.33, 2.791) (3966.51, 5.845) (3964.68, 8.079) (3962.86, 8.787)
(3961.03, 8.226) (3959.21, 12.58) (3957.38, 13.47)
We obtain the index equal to 1.5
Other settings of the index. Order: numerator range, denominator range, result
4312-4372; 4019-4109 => 1.35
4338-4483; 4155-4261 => 1.38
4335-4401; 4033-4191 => 1.34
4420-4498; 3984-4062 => 1.72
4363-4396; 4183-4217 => 1.26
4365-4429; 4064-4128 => 1.33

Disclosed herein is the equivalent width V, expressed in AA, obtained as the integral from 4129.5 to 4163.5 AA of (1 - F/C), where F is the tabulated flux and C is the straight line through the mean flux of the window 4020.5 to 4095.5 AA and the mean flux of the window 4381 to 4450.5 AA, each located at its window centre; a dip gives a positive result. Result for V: 3.1 AA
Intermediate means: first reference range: 19.1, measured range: 18.4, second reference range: 24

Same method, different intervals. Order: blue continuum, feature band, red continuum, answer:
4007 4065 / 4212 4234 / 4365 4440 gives 2.4 AA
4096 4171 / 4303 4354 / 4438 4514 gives 6.2 AA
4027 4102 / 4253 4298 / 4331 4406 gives 5.0 AA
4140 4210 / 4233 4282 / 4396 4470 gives 1.5 AA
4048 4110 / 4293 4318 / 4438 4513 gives 7.7 AA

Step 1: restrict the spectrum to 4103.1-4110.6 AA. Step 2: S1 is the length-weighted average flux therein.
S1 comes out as 19.2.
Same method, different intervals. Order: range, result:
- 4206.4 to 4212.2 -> 20.7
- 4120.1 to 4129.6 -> 18.9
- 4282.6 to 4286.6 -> 20.1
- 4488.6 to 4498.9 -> 25.7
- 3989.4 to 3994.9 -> 16.9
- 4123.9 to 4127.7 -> 18.6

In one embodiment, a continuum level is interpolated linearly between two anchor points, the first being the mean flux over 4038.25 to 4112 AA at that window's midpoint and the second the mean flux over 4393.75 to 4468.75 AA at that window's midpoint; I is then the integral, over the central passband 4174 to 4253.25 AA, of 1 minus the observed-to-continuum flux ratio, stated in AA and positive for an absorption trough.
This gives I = 7.1 AA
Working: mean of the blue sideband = 19.2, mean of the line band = 19.4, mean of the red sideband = 24.7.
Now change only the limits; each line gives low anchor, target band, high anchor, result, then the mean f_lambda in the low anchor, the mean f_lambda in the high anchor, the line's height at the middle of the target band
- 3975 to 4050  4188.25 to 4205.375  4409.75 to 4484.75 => 2.2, 18.2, 25.8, 21.4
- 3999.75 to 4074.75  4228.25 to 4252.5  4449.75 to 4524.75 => 2.7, 18.9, 27.2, 22.7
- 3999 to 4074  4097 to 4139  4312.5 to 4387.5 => 0.6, 18.9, 22.5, 19.8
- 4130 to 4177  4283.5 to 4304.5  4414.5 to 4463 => 4.6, 18.1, 25.3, 21.6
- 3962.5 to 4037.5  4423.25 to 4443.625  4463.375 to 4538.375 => 0.2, 16.3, 27.5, 26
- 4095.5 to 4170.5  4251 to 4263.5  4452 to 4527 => 1.4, 19.1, 27.3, 21.9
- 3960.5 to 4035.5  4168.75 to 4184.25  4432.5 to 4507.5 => 1.6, 16.1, 26.6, 20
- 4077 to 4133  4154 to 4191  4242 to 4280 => 2.0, 20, 19.6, 19.8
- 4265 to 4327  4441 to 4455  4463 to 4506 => -0.5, 18.4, 27.3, 25.6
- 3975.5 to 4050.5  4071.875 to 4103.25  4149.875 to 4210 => -2.6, 18.2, 18.8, 18.5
